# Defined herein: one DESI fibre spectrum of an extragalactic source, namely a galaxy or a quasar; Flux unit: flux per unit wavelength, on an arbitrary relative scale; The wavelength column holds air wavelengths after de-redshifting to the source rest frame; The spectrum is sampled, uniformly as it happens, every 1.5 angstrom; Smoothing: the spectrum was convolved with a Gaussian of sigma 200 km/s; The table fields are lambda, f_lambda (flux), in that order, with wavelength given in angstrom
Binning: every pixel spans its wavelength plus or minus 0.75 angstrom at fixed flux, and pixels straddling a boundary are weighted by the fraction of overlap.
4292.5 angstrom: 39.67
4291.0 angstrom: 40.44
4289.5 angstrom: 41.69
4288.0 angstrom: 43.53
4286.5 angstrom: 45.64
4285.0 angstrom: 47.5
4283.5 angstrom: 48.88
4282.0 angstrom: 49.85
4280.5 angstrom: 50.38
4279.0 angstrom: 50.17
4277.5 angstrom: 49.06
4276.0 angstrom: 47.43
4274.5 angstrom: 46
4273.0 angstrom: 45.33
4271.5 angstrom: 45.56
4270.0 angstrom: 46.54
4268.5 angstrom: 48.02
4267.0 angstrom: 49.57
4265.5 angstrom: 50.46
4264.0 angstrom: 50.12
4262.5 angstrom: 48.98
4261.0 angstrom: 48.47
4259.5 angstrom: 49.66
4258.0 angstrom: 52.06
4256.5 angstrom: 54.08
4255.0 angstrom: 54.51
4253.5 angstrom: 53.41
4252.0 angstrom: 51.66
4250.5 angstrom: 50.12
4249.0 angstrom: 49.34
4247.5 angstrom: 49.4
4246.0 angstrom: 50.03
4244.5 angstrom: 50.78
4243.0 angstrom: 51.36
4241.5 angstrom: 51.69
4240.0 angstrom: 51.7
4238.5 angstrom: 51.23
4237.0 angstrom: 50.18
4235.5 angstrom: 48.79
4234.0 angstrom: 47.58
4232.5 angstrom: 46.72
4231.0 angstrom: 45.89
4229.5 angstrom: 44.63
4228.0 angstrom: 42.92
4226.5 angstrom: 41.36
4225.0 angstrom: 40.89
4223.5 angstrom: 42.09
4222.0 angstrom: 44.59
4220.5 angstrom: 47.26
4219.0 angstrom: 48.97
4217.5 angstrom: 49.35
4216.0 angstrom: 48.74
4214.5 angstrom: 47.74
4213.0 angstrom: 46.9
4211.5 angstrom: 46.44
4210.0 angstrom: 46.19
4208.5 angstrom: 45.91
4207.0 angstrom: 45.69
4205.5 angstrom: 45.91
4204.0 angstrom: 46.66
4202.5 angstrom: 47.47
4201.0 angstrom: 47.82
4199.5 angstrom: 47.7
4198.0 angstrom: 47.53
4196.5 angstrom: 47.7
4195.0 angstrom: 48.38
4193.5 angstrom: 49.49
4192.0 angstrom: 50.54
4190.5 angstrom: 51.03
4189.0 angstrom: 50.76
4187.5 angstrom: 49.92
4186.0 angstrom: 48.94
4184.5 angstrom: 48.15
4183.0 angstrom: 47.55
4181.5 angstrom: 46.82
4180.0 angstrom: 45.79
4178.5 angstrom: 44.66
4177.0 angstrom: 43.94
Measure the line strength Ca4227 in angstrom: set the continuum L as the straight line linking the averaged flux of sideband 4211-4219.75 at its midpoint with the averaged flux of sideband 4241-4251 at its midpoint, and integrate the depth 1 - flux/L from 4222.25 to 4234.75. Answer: 1.3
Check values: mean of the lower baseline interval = 48.1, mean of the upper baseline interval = 50.4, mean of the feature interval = 44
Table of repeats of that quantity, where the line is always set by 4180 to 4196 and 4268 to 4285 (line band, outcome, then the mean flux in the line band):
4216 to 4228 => 0.9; 45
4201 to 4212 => 0.5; 46.4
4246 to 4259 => -0.9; 51.7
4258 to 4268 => -0.3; 49.7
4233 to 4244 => -0.4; 50.3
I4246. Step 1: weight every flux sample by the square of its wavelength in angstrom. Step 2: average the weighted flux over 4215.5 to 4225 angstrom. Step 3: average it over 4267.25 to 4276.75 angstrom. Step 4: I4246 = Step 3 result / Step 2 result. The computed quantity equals 1.03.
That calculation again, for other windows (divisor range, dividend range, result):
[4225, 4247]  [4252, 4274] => 1.05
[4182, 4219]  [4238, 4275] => 1.07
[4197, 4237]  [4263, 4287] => 1.07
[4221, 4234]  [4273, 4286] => 1.13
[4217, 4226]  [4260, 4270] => 1.11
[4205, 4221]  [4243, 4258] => 1.11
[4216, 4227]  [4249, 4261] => 1.16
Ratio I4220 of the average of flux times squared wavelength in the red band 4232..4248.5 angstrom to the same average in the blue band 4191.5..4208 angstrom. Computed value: 1.07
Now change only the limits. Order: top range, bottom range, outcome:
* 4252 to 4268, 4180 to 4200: 1.08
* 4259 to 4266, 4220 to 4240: 1.09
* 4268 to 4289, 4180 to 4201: 1.01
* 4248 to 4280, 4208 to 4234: 1.11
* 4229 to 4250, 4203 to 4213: 1.08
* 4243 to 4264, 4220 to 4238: 1.14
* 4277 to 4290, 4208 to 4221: 1.03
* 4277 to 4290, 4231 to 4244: 0.98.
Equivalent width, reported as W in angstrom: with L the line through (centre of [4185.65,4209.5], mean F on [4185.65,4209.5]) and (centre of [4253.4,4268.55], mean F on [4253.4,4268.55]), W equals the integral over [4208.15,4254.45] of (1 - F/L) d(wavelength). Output 1.60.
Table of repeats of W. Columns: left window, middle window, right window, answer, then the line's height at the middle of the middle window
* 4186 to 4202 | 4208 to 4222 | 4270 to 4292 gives 0.3 angstrom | 48.4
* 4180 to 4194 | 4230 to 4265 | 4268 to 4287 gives -1.5 angstrom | 48.2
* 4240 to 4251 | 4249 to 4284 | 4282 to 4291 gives -1.2 angstrom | 47.9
